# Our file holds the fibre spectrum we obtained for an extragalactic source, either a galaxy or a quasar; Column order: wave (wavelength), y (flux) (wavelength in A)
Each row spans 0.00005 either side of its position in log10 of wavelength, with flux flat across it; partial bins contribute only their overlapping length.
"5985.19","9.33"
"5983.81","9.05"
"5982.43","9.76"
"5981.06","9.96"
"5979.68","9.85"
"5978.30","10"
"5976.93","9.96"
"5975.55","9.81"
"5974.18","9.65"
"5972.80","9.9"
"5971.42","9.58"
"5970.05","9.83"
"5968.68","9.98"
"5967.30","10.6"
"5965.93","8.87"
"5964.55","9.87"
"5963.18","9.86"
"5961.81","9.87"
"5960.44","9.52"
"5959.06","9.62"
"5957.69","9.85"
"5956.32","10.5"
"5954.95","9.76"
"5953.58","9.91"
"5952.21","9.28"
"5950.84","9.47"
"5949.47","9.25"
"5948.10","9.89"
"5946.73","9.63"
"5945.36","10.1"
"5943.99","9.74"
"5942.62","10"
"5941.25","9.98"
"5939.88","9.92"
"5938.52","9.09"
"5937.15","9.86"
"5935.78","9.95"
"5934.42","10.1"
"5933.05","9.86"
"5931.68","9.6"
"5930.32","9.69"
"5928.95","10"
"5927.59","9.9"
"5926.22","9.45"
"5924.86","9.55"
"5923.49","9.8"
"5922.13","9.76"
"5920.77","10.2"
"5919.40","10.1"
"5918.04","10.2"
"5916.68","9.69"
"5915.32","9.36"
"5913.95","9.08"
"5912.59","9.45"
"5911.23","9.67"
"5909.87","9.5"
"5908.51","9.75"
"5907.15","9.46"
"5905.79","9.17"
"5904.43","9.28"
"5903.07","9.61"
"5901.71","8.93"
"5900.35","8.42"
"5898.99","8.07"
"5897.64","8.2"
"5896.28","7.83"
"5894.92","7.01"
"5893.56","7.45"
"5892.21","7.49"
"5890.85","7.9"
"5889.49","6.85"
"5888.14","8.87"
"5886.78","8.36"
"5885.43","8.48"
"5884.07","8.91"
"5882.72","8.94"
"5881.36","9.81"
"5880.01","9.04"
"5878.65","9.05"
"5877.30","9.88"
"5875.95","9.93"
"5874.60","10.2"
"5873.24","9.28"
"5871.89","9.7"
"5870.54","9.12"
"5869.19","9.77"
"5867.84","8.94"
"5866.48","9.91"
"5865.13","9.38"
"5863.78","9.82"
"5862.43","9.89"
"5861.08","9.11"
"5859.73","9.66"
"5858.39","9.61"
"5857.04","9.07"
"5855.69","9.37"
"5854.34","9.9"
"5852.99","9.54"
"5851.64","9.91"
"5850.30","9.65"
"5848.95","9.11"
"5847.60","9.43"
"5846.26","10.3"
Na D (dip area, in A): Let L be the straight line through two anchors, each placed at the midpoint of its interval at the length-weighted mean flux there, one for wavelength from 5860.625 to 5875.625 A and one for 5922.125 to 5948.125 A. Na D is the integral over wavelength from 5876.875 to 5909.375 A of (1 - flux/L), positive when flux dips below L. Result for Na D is 3.5 A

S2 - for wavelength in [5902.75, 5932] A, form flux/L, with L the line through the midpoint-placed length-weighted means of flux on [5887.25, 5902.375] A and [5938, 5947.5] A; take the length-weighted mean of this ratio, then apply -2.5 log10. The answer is -0.10 mag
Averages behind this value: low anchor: 7.92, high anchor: 9.79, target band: 9.65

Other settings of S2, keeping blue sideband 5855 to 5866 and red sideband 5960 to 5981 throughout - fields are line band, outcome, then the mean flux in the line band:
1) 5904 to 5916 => 0.03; 9.41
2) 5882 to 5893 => 0.17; 8.22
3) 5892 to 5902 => 0.21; 7.91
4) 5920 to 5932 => -0.01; 9.78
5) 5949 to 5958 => 0.00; 9.73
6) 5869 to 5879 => -0.01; 9.63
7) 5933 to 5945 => -0.01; 9.84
